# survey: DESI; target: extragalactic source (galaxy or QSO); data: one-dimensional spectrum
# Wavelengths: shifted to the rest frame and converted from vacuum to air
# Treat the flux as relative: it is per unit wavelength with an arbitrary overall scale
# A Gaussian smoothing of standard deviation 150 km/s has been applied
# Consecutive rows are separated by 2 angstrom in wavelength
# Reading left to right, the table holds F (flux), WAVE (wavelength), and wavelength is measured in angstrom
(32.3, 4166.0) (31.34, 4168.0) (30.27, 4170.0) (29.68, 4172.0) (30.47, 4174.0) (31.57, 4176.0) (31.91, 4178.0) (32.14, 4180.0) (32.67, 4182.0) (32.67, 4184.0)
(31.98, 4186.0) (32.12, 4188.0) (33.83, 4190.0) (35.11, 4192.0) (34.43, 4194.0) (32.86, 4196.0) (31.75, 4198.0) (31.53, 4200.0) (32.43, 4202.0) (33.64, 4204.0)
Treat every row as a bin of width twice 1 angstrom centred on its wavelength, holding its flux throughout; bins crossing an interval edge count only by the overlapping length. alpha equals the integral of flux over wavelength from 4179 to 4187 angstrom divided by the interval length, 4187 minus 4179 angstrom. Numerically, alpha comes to 32.4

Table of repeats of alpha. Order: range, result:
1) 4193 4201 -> 32.6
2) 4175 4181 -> 31.9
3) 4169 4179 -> 30.8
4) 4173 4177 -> 31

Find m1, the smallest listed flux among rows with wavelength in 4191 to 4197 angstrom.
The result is 32.86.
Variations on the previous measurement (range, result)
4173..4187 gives 30.47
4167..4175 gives 29.68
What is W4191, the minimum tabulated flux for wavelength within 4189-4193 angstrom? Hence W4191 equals 33.83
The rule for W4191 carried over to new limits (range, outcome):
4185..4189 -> 31.98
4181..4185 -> 32.67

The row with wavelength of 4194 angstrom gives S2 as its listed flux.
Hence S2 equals 34.43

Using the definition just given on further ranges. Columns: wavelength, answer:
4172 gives 29.68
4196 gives 32.86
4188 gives 32.12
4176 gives 31.57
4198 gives 31.75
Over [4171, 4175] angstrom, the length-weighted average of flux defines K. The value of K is 30.1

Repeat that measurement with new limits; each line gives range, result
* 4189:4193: 34.5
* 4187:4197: 33.7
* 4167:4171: 30.8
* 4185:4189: 32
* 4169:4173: 30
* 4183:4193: 33.1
